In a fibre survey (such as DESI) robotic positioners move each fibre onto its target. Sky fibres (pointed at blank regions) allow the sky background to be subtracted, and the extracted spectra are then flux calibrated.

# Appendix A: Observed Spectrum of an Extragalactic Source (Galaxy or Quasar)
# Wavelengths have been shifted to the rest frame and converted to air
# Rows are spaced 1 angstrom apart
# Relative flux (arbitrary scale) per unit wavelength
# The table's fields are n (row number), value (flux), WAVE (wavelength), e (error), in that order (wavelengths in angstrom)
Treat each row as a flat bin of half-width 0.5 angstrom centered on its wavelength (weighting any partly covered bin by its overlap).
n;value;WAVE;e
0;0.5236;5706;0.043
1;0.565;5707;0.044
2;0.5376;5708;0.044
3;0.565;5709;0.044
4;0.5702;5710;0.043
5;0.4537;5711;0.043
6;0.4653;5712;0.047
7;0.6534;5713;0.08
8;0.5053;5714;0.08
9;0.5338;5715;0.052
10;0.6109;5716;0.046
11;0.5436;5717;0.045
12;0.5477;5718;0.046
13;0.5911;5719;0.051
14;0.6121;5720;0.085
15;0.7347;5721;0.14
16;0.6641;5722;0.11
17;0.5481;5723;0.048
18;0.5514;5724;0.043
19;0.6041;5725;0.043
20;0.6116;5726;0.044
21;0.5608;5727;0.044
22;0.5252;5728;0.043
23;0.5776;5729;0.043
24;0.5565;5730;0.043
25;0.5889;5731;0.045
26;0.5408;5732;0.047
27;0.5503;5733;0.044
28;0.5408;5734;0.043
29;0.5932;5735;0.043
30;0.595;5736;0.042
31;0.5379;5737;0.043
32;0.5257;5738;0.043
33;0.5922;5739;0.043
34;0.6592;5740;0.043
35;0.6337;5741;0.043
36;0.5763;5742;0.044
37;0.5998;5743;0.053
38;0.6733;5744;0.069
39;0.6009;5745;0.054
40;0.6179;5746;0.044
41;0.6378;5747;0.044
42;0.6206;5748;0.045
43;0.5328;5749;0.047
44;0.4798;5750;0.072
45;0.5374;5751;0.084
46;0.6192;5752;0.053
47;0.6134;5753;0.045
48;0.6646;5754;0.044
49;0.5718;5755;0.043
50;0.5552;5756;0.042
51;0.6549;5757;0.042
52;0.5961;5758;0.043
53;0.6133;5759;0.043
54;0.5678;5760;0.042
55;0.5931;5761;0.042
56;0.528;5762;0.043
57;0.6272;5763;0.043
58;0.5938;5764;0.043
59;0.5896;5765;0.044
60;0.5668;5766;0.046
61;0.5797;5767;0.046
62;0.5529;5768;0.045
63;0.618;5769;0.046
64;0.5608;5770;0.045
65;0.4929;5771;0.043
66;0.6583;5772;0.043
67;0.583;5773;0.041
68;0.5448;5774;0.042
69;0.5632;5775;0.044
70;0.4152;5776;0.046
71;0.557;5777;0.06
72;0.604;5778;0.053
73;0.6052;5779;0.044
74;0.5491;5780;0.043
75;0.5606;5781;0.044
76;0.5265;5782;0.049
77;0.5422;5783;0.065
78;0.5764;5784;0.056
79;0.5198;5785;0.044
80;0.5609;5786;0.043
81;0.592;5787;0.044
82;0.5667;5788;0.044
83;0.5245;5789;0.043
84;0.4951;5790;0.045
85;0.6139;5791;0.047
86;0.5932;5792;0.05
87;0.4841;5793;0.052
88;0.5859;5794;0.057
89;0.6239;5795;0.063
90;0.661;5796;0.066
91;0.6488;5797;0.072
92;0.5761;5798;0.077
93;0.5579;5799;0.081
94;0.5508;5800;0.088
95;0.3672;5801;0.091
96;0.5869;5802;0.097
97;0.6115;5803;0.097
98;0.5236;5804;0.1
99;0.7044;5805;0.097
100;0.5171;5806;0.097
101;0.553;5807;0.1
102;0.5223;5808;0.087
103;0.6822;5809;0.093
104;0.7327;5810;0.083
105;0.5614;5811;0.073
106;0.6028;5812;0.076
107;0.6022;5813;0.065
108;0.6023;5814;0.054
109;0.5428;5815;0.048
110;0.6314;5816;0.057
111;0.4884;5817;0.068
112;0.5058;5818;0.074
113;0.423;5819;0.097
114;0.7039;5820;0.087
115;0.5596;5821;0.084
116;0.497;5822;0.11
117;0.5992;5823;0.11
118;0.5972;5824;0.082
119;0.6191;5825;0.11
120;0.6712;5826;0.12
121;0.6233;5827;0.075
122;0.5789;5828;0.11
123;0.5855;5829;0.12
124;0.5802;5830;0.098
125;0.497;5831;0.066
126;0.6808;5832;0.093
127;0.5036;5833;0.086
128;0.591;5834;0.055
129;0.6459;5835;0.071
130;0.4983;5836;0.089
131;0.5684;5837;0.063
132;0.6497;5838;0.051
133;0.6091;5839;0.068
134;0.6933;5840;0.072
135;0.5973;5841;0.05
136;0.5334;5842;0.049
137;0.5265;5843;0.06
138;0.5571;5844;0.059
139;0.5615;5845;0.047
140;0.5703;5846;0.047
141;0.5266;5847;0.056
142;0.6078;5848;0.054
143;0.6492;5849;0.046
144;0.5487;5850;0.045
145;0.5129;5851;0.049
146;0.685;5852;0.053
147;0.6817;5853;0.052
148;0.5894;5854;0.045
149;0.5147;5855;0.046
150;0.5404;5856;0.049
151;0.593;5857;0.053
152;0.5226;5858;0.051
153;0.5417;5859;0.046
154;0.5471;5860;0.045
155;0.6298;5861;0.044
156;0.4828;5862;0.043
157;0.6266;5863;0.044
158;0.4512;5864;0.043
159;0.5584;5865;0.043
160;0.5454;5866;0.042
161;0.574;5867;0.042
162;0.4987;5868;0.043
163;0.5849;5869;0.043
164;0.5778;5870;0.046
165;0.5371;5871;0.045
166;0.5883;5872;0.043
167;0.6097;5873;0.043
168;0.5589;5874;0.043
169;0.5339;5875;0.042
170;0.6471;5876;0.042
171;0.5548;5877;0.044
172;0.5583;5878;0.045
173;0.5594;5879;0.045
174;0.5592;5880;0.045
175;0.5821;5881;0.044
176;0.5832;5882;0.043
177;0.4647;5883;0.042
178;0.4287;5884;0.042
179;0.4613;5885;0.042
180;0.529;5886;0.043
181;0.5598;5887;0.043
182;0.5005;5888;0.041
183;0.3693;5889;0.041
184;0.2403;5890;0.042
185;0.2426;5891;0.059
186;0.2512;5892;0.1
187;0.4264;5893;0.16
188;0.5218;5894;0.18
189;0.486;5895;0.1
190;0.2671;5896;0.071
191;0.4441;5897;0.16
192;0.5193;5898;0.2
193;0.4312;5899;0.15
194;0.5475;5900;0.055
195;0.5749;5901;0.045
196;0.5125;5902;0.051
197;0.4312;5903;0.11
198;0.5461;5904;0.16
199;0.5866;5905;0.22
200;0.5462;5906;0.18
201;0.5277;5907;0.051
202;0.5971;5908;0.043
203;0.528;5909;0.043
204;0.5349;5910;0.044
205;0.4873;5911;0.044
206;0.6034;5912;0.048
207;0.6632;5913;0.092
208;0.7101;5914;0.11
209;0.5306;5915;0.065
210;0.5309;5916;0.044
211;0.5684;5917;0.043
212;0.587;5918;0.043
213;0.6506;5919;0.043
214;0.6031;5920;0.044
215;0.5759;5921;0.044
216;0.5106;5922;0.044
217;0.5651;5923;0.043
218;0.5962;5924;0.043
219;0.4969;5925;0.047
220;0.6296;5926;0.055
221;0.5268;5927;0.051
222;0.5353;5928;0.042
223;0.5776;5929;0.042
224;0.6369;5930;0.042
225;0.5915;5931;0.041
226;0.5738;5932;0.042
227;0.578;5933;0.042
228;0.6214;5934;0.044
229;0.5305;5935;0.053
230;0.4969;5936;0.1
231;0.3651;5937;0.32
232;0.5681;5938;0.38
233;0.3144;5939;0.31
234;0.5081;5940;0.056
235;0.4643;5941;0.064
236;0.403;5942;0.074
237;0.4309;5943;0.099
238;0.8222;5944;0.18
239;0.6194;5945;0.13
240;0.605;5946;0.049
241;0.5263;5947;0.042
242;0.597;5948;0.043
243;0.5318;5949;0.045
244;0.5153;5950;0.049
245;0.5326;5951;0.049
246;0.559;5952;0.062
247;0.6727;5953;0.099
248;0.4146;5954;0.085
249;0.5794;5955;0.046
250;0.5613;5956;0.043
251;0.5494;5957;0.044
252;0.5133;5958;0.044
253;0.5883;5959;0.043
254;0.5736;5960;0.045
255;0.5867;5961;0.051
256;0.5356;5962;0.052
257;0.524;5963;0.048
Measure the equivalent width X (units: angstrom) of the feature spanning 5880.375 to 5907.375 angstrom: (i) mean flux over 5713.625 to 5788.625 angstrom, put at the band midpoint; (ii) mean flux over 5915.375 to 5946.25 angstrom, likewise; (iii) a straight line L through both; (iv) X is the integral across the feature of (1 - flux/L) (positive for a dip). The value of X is 4.4 angstrom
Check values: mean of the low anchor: 0.579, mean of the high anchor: 0.551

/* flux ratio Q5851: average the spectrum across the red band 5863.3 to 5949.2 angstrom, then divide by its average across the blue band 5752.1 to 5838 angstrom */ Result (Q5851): 0.92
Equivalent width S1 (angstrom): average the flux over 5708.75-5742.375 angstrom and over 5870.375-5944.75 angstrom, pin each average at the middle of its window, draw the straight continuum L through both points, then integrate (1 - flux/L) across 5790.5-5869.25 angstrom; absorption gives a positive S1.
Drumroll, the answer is -4.5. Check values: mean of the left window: 0.574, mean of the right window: 0.525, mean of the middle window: 0.577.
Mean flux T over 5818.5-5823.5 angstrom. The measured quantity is 0.557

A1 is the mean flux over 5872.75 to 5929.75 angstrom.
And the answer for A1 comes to 0.522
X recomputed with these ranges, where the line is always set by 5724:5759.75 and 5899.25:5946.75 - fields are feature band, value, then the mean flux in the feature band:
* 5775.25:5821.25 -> 0.7 angstrom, 0.568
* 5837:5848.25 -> -0.3 angstrom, 0.584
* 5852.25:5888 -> 0.6 angstrom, 0.554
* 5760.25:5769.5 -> 0.0 angstrom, 0.583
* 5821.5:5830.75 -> -0.3 angstrom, 0.592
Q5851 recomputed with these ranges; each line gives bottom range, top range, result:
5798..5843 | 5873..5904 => 0.83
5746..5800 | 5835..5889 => 0.98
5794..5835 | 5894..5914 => 0.90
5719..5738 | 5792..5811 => 1.00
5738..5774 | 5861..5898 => 0.85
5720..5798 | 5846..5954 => 0.93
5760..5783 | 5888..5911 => 0.82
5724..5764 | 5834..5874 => 0.98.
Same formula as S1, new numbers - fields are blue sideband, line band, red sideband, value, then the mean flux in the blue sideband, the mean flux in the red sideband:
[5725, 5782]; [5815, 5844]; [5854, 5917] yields -1.8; 0.579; 0.521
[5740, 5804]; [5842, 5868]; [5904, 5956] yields 0.1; 0.576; 0.555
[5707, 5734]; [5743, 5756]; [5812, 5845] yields -0.5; 0.569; 0.58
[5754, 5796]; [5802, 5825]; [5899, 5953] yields -0.6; 0.571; 0.552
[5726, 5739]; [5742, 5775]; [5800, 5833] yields -1.3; 0.561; 0.578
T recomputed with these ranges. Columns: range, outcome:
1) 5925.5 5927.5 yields 0.578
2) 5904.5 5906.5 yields 0.566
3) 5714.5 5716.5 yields 0.572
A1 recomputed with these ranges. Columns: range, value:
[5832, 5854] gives 0.589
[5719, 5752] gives 0.587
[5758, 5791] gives 0.565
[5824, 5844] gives 0.591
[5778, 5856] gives 0.578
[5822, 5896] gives 0.547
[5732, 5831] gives 0.578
